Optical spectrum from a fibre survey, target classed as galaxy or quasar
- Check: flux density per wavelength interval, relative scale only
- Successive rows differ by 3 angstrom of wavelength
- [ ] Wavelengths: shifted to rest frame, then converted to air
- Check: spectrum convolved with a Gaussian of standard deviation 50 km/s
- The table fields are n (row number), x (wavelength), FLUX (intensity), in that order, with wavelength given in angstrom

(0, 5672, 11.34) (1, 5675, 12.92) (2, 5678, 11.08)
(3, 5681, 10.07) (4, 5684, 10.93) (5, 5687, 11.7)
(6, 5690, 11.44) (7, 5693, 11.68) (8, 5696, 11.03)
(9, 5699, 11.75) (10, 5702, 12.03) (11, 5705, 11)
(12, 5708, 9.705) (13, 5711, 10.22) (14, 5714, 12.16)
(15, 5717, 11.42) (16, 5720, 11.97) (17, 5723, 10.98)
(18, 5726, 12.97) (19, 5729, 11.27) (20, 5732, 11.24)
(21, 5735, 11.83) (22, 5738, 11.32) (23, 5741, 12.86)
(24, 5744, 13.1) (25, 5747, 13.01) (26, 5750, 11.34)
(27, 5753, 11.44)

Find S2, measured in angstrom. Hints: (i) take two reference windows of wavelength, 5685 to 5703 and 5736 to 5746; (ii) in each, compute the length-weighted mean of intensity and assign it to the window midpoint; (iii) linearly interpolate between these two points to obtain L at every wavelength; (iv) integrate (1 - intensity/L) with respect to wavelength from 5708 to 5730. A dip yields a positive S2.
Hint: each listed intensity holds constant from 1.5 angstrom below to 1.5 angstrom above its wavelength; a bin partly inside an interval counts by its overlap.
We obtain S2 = 1.1 angstrom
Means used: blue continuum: 11.6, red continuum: 12.4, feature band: 11.4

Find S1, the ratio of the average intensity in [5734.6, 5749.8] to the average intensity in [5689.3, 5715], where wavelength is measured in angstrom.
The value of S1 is 1.1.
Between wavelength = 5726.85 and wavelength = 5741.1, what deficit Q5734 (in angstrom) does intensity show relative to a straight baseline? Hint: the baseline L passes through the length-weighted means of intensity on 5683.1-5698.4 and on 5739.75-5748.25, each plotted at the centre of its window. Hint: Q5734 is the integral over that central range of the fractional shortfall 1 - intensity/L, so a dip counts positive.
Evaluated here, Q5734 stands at 1.2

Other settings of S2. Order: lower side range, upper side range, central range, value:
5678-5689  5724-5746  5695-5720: 0.6 angstrom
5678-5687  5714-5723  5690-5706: -0.5 angstrom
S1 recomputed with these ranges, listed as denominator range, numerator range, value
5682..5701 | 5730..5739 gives 1.01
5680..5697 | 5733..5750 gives 1.10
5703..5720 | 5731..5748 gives 1.11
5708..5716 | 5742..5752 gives 1.14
